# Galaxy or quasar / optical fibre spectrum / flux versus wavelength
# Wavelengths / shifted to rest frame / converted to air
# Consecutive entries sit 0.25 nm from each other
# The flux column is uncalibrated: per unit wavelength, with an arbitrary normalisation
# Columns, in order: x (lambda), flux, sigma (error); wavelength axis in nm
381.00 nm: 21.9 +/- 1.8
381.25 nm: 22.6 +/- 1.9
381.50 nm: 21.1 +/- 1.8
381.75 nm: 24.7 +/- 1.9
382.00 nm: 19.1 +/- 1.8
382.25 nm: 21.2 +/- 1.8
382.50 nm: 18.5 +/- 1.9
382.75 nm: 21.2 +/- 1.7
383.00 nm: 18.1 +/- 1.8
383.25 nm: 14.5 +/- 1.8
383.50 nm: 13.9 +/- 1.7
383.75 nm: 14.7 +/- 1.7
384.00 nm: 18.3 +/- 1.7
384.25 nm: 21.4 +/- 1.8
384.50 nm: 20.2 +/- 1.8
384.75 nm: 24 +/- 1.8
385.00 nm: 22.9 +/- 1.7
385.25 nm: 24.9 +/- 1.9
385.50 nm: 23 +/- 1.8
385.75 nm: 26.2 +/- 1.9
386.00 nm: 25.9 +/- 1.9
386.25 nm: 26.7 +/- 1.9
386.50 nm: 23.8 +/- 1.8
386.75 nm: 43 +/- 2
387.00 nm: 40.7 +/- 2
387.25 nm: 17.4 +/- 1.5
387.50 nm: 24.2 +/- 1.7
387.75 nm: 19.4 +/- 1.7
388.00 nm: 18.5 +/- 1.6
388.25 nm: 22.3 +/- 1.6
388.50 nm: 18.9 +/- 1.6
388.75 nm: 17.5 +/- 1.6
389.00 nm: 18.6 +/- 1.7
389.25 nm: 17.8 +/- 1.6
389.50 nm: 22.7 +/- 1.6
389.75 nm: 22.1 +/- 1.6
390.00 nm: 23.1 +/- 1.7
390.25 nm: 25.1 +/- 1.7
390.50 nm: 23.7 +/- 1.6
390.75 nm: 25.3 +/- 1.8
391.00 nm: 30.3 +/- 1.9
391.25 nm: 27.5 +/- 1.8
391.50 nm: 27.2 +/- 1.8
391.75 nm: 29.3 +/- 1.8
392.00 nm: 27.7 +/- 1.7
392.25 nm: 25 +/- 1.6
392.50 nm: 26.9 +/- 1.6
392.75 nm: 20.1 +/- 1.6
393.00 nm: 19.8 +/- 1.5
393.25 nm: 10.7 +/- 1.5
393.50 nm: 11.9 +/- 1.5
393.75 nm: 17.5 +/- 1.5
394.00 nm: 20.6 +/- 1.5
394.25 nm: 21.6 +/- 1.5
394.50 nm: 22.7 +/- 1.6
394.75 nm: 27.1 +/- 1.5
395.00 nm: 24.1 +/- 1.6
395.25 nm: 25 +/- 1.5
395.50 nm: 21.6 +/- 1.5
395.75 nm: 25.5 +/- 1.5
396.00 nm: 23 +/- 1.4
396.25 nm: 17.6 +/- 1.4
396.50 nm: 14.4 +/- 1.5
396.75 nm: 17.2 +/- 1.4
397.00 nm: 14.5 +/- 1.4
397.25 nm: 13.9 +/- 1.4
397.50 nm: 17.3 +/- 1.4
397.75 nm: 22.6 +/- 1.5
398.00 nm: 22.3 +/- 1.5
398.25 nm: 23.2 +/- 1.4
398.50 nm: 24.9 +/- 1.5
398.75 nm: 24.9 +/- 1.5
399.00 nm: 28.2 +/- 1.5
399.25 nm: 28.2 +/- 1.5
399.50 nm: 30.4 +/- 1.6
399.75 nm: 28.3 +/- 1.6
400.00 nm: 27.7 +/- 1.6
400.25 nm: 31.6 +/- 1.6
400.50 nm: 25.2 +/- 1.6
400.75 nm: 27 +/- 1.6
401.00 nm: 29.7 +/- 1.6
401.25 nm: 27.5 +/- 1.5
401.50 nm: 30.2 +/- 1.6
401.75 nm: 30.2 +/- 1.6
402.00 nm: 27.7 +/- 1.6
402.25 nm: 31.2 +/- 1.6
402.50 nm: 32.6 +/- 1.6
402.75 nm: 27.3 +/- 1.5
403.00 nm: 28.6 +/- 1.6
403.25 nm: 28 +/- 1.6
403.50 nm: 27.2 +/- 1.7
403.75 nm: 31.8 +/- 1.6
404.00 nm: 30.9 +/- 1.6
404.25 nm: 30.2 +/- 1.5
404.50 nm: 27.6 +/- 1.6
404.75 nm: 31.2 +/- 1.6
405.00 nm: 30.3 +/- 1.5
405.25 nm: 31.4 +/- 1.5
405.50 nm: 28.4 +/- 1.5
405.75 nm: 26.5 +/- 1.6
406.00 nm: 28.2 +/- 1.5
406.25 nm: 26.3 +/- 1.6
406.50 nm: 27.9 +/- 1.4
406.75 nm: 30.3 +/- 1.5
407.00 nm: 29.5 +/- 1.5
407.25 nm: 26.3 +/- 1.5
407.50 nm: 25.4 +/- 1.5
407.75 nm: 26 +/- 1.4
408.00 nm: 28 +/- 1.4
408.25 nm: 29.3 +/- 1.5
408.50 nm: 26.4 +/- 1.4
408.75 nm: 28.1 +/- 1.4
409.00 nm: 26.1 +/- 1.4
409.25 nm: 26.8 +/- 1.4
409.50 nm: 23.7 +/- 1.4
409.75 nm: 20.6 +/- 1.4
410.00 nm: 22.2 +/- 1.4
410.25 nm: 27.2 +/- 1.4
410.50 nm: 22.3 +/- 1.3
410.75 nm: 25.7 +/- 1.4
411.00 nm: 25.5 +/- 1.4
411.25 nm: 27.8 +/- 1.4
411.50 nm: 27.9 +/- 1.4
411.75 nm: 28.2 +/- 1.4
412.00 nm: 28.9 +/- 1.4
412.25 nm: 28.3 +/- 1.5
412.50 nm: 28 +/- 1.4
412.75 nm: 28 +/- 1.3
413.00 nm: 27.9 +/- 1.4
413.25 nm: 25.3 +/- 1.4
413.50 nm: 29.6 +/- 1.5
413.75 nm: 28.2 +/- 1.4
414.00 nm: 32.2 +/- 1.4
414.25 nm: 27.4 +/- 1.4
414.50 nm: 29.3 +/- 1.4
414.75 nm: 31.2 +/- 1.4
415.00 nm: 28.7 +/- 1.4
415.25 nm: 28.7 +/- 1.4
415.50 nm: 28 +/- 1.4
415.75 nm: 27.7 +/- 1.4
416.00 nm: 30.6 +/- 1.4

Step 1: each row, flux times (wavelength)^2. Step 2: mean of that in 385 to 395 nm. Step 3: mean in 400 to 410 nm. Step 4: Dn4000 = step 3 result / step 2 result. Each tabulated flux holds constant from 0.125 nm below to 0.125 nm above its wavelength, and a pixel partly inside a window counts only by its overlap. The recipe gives 1.3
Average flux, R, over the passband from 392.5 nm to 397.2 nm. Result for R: 19.8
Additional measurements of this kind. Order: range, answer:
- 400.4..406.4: 29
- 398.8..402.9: 28.9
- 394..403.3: 24.9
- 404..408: 28.4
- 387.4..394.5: 22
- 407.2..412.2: 26.1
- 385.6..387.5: 28.7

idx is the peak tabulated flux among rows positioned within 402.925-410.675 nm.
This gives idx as 31.8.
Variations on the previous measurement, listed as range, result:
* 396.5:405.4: 32.6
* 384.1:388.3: 43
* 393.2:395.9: 27.1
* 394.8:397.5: 25.5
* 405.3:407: 30.3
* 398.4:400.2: 30.4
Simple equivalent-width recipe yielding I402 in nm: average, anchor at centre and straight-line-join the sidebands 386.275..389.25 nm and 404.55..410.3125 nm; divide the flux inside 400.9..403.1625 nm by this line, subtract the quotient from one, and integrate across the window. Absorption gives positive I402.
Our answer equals -0.27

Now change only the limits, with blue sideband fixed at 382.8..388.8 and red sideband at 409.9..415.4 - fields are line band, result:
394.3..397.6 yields 0.555 nm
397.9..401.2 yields -0.248 nm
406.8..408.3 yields -0.042 nm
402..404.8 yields -0.393 nm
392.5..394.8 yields 0.458 nm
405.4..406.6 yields -0.046 nm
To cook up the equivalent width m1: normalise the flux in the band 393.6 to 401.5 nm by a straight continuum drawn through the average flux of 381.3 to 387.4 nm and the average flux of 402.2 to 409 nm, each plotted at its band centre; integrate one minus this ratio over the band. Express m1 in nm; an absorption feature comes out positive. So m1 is 0.89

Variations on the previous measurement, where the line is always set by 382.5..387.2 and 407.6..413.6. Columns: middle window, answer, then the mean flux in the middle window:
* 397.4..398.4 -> 0.14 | 21.5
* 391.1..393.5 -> 0.10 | 23.2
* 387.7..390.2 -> 0.37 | 20.3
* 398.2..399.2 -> -0.02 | 25.7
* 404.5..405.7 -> -0.18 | 29.8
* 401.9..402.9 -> -0.16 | 29.7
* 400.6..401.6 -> -0.12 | 28.5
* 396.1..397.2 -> 0.39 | 15.9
